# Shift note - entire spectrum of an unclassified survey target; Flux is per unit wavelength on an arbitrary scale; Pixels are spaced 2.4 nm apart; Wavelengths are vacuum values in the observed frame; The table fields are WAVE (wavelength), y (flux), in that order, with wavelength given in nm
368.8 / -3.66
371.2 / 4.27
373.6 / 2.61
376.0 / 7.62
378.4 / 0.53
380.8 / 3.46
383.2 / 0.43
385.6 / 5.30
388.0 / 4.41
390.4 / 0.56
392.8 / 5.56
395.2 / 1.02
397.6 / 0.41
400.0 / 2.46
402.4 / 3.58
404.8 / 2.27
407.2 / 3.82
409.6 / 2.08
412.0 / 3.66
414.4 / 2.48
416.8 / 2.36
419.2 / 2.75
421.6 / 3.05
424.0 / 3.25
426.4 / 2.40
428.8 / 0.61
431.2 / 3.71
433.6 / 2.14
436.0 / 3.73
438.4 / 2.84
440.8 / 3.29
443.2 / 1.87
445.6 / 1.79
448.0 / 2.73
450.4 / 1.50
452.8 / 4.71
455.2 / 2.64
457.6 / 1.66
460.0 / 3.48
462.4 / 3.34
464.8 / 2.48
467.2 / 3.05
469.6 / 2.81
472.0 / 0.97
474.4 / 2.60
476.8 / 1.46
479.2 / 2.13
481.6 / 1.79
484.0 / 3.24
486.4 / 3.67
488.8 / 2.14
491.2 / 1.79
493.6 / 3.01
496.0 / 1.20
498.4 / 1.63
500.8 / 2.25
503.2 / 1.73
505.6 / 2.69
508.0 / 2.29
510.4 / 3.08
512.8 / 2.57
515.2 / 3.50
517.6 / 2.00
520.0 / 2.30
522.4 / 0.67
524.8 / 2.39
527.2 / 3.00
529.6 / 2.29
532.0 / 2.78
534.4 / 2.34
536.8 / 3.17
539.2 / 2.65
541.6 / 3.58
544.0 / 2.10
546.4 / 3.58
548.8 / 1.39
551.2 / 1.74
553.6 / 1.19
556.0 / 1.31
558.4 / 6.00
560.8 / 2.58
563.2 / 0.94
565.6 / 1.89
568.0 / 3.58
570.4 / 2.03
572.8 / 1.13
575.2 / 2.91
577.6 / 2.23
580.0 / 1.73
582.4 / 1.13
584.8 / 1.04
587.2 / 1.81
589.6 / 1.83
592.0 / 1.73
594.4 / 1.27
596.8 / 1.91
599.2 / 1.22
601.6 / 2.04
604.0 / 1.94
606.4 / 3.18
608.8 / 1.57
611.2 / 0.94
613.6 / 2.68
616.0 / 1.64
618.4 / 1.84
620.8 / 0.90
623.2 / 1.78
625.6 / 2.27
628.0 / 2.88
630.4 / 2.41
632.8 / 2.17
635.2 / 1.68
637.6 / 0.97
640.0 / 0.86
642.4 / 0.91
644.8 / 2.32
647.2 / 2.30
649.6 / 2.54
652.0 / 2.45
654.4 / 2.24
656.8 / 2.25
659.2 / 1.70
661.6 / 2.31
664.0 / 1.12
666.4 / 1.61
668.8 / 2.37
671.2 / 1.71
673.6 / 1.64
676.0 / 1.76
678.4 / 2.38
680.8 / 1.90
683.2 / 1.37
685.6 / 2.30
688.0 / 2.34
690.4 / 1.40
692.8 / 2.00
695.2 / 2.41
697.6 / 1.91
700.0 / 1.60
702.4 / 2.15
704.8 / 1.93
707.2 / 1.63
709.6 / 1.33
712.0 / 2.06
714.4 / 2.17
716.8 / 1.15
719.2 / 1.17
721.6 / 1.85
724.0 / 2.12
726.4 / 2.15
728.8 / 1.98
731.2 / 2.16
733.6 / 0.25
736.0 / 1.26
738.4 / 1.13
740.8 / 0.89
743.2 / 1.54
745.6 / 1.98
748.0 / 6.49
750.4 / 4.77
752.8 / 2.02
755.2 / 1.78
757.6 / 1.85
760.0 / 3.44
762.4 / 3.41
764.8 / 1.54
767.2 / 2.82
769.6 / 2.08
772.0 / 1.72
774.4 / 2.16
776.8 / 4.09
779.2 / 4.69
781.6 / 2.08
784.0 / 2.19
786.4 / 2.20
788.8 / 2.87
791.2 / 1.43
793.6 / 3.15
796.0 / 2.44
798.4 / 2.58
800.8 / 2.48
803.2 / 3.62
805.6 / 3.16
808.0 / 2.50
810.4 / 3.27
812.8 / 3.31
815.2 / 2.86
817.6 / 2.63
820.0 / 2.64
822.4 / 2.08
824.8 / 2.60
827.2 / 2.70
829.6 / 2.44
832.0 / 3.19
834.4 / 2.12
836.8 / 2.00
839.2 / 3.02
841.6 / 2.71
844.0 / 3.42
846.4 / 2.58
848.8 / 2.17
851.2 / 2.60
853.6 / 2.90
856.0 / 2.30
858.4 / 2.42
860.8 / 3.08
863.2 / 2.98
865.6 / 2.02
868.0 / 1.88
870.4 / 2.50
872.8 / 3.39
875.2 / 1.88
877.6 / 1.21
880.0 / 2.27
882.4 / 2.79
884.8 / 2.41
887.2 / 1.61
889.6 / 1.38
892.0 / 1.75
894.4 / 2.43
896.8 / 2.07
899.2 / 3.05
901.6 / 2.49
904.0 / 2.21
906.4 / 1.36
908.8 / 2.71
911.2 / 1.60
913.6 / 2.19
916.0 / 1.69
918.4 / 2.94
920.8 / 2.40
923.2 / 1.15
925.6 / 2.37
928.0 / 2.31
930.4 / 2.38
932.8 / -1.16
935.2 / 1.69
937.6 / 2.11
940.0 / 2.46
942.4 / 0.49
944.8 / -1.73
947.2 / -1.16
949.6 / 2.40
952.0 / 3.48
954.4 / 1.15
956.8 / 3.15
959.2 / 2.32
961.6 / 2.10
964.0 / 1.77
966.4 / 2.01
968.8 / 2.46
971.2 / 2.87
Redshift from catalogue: 1.01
